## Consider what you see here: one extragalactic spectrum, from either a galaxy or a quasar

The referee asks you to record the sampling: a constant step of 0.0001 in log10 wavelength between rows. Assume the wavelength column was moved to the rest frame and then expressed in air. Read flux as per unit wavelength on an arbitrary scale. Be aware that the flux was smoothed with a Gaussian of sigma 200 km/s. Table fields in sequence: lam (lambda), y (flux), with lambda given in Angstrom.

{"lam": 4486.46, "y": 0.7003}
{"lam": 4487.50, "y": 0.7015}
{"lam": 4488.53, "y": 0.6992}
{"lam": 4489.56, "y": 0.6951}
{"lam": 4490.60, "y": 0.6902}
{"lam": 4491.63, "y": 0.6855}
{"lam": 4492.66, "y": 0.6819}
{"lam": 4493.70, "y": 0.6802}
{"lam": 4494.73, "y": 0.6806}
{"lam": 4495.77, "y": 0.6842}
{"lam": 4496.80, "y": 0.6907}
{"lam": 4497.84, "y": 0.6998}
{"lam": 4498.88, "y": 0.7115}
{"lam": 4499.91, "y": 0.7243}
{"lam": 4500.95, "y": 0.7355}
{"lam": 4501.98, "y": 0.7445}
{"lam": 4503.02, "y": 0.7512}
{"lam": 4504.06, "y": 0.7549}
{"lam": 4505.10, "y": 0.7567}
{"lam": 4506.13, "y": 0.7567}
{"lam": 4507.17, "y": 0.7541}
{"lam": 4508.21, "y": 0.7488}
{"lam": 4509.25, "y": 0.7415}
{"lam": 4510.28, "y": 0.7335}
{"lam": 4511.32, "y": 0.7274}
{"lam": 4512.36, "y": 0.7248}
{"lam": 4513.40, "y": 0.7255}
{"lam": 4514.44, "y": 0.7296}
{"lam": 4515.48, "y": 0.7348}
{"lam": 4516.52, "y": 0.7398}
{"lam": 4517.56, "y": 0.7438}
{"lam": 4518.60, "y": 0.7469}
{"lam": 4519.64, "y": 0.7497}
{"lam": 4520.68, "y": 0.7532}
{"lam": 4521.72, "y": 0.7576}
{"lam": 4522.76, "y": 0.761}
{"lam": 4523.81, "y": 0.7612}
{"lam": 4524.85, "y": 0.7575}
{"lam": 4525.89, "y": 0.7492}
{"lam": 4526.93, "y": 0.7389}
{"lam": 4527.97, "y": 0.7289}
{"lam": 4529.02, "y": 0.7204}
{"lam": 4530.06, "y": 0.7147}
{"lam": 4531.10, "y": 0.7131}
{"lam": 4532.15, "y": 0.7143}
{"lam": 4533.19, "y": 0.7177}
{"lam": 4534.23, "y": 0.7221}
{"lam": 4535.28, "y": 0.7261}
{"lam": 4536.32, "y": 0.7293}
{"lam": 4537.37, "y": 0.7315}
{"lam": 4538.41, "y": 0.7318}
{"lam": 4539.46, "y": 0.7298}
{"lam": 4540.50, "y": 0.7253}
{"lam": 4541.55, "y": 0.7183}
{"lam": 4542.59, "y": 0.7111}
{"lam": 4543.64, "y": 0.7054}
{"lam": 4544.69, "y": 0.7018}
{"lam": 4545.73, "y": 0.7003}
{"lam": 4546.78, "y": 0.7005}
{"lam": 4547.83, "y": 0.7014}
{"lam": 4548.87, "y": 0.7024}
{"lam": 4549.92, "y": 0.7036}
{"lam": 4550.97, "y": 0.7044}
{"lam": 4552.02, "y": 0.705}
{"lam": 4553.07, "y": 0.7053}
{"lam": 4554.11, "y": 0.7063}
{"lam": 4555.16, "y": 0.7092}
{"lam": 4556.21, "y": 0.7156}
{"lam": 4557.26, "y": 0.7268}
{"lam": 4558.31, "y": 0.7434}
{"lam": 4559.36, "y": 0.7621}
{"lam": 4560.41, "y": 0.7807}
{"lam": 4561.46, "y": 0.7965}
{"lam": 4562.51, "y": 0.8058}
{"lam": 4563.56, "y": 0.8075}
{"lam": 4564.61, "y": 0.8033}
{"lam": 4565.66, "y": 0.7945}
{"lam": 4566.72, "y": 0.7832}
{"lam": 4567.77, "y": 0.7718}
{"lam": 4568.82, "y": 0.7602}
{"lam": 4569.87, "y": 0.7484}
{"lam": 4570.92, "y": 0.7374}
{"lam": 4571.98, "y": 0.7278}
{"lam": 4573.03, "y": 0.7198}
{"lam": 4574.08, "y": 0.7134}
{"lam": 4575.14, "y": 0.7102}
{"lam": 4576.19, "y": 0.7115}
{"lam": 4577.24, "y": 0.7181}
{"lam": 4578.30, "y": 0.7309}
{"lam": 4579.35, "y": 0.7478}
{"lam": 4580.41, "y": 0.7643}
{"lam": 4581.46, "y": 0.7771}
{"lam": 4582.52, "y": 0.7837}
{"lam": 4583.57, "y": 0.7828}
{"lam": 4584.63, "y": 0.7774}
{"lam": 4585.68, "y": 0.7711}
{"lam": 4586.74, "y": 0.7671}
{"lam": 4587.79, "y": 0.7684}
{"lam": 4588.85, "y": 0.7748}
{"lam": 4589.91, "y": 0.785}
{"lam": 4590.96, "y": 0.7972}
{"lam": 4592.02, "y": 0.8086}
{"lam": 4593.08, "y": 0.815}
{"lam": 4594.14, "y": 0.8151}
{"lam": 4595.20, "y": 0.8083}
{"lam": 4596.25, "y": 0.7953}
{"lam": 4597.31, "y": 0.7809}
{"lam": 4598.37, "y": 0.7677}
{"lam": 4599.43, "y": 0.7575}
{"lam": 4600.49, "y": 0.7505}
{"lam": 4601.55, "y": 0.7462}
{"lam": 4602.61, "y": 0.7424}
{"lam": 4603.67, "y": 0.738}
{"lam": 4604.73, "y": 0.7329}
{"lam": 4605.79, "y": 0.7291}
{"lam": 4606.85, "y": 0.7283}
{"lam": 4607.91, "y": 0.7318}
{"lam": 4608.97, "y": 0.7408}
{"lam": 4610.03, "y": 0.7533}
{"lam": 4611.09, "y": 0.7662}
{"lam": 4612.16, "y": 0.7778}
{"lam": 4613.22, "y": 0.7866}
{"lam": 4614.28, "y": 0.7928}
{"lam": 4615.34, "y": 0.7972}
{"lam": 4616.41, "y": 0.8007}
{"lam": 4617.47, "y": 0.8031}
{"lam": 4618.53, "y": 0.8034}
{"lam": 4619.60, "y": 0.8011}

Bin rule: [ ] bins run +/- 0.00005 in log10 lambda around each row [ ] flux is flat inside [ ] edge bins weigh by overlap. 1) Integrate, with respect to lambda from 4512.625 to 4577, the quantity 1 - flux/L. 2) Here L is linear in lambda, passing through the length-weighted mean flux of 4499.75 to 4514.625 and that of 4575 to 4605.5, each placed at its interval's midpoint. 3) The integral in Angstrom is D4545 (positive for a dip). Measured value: 1.5 Angstrom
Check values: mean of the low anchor 0.741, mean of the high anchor 0.767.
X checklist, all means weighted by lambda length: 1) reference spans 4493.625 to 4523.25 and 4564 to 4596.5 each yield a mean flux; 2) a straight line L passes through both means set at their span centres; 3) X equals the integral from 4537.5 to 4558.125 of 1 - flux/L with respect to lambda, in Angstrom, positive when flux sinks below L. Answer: 1.1 Angstrom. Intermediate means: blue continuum 0.733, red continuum 0.767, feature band 0.712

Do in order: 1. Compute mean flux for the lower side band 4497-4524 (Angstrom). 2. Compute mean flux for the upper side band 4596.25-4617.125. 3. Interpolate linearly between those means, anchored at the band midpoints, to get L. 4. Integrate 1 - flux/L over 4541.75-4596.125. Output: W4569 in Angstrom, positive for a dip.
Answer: 0.1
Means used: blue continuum 0.74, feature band 0.751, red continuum 0.76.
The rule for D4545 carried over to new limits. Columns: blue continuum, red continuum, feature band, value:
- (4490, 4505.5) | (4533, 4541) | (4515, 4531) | -0.48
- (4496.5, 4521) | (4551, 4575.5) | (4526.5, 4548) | 0.71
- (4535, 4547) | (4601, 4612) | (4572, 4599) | -1.20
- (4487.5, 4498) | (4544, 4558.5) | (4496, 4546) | -2.41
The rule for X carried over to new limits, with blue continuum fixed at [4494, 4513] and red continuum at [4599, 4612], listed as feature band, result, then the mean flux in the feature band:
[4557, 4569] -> -0.69 Angstrom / 0.779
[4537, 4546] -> 0.20 Angstrom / 0.718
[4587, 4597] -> -0.72 Angstrom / 0.796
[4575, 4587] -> -0.24 Angstrom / 0.755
